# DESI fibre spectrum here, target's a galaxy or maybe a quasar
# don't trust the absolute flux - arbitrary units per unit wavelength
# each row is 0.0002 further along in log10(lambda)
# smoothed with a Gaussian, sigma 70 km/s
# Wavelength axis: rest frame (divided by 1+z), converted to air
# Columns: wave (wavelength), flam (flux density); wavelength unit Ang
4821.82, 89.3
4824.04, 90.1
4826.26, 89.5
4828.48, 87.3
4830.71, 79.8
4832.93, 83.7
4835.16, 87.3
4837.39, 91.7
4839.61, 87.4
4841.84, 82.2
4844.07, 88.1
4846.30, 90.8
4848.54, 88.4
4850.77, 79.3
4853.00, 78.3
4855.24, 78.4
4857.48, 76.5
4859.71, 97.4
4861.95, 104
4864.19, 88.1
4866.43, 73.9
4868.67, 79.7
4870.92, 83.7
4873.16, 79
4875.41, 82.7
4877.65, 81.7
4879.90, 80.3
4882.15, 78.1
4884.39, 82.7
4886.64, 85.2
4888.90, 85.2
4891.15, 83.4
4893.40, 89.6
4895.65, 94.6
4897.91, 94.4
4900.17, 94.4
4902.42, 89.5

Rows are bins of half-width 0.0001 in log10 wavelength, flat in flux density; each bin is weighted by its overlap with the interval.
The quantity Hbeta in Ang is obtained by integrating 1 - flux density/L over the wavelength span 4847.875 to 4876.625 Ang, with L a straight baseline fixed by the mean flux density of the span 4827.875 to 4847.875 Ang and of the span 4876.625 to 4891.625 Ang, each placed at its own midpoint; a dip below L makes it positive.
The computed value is 0.2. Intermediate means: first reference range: 86.5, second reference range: 82.3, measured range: 83.7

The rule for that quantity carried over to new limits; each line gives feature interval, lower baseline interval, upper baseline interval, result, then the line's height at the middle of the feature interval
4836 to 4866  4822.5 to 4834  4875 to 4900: -0.22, 86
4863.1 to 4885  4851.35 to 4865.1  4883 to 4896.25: 1.43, 86.6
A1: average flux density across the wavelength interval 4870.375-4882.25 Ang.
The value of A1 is 81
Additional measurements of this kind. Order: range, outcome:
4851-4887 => 83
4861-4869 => 86.7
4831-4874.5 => 85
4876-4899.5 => 85.6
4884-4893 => 84.6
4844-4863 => 86.7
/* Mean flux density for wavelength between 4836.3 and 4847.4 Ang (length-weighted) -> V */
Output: 88.1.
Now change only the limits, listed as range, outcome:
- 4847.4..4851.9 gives 83.9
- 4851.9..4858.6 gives 77.7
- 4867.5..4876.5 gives 81.2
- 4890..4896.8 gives 89.3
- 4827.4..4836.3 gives 84.5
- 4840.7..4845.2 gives 85.2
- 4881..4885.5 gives 80.5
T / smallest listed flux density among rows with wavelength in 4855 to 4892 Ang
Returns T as 73.9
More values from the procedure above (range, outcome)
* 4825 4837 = 79.8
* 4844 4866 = 76.5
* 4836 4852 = 79.3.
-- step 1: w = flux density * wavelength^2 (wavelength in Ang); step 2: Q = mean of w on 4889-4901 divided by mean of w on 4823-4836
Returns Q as 1.1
